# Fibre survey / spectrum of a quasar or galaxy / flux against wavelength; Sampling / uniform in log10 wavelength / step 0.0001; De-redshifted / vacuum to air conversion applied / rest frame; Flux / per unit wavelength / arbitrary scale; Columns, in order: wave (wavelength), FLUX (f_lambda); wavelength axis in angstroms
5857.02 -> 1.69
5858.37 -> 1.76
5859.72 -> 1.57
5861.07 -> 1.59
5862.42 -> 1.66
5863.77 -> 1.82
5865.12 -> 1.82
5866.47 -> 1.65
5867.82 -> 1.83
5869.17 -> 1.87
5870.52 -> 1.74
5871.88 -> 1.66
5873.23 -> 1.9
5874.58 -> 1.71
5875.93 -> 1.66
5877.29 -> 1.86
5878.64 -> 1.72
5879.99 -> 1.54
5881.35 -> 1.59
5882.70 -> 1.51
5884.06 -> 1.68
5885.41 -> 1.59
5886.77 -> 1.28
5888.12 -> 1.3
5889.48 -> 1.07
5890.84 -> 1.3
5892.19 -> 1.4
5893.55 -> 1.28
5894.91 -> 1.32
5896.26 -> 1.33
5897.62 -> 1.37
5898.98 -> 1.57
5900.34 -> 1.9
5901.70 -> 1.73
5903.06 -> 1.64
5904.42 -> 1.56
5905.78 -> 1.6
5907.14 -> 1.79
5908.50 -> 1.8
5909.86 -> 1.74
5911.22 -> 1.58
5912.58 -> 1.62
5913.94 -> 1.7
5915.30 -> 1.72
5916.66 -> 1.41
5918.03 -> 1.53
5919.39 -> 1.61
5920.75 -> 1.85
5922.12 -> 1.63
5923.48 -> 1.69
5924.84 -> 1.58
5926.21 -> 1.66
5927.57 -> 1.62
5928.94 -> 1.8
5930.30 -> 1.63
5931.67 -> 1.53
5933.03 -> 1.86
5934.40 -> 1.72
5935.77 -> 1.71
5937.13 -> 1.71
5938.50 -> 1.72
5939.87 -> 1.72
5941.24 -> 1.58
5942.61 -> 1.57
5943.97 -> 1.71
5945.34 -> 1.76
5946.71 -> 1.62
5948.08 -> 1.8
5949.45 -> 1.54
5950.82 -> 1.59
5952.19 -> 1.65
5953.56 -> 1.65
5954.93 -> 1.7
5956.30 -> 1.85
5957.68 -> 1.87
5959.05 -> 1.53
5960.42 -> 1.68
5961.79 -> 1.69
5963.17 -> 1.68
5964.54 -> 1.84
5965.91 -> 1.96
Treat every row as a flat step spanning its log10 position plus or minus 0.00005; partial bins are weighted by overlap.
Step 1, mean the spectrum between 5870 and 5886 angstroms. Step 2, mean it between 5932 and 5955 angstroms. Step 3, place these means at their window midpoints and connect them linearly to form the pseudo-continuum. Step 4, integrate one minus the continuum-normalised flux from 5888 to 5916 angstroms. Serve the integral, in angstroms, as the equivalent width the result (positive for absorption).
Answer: 2.3 angstroms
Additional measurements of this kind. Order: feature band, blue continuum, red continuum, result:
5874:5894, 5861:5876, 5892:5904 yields 1.6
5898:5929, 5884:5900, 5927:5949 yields -2.9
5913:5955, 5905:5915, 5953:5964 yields 0.9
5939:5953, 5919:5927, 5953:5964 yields 0.3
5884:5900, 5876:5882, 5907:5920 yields 2.8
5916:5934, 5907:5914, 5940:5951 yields 0.3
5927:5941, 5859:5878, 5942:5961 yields 0.0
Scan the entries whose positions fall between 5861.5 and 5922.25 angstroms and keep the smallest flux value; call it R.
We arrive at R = 1.07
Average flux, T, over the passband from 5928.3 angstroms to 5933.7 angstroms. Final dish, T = 1.71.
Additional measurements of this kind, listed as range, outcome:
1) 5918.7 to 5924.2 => 1.7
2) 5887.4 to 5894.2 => 1.27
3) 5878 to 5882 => 1.62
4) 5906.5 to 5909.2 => 1.8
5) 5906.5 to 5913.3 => 1.71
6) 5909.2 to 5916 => 1.67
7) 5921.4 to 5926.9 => 1.64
